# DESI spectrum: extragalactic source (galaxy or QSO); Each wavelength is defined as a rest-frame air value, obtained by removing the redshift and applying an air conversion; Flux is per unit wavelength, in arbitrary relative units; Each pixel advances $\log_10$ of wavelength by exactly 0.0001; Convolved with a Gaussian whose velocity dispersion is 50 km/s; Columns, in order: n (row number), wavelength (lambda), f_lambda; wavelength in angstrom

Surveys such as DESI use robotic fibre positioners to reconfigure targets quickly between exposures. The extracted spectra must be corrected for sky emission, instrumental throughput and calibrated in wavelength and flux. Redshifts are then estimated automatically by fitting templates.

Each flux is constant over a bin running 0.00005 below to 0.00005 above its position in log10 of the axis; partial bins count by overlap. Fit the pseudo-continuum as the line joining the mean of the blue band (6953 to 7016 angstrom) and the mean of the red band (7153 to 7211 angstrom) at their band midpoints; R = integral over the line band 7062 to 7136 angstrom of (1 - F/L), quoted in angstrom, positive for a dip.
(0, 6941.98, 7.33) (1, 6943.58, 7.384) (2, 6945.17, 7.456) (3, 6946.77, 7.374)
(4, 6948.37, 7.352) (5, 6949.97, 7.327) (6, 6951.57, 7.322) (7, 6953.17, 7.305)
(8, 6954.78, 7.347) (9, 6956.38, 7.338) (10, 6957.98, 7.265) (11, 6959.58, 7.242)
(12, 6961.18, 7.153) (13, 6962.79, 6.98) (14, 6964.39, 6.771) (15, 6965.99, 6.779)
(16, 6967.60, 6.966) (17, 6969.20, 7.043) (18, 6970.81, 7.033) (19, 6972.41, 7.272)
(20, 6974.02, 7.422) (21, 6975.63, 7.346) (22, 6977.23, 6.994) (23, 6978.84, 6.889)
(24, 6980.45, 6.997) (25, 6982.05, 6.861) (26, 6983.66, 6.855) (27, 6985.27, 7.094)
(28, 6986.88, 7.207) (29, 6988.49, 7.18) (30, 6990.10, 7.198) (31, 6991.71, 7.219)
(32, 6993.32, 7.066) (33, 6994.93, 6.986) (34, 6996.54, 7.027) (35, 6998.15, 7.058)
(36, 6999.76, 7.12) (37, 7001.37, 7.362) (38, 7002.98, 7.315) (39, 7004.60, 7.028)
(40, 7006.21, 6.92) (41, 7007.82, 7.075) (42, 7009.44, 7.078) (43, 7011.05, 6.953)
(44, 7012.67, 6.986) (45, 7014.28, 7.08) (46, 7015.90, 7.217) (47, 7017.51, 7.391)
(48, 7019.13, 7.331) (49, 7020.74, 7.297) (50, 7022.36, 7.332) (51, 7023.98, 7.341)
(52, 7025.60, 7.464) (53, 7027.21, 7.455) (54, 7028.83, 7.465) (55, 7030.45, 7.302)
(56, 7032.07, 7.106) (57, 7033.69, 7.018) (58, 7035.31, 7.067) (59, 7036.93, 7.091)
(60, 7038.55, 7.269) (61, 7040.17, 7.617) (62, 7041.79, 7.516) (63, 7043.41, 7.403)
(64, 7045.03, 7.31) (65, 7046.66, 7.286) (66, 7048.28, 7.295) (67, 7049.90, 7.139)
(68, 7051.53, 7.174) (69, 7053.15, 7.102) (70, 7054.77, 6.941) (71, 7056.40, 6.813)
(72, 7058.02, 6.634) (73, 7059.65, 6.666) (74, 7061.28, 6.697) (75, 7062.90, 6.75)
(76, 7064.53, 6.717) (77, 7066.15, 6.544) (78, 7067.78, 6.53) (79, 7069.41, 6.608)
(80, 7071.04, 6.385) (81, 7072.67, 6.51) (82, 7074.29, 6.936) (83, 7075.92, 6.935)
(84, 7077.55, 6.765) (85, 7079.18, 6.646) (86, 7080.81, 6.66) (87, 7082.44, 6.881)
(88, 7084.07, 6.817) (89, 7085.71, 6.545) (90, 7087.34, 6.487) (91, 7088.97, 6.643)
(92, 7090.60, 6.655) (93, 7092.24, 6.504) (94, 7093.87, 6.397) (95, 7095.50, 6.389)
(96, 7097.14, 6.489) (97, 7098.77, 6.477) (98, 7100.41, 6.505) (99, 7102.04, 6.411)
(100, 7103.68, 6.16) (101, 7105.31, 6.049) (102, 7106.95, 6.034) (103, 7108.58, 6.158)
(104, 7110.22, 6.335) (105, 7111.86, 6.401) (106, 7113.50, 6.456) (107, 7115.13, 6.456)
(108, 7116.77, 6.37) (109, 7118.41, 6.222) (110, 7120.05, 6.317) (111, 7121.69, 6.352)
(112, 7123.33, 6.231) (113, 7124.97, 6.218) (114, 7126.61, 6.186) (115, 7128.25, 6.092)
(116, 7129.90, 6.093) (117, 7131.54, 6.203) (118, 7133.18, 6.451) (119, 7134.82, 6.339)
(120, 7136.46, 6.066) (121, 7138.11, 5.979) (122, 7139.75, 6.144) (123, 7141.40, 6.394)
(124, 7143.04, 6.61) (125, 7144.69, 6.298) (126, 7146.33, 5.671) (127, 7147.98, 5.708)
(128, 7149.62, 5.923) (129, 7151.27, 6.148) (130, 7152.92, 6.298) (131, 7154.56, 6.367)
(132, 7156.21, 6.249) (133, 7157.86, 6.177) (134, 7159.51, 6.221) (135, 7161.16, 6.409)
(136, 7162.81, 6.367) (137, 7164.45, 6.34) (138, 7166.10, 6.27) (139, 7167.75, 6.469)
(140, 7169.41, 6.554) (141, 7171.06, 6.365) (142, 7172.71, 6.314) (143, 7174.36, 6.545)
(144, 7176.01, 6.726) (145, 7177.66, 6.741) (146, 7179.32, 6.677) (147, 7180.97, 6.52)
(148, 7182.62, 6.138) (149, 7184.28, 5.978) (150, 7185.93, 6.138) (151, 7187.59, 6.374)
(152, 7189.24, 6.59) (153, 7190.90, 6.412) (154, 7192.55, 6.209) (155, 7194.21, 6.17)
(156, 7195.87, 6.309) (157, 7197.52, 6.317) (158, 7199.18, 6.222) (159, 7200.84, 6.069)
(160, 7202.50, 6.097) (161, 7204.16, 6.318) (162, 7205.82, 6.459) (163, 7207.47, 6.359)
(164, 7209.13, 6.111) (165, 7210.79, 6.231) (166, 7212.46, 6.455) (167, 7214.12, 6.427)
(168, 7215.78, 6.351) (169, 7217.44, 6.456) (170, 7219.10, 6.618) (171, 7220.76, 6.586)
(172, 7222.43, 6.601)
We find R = 2.3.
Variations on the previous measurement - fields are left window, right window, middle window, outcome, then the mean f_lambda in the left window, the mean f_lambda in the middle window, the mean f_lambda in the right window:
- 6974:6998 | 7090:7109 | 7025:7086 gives -3.1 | 7.08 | 6.98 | 6.35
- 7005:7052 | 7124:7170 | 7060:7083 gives 0.6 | 7.24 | 6.68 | 6.22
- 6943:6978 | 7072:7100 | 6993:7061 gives -2.6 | 7.2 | 7.17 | 6.63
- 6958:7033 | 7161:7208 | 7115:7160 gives 2.4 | 7.14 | 6.2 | 6.36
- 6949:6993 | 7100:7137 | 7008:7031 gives -1.4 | 7.13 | 7.26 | 6.27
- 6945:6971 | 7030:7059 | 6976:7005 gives 0.3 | 7.17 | 7.09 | 7.17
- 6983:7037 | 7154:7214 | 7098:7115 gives 1.0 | 7.17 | 6.31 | 6.34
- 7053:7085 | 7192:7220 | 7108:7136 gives 1.2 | 6.72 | 6.29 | 6.31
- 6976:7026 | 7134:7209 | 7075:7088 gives 0.0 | 7.13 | 6.72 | 6.29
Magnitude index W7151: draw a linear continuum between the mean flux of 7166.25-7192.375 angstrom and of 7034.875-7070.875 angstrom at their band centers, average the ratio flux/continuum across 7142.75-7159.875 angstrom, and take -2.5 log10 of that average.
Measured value 0.07 mag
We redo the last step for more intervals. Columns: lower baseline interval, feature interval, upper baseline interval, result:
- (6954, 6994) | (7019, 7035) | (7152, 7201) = -0.06 mag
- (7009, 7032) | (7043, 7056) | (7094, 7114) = -0.04 mag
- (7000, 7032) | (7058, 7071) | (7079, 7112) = 0.02 mag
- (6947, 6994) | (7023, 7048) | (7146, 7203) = -0.07 mag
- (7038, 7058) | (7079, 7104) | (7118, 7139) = 0.02 mag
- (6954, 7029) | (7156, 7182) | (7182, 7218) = 0.00 mag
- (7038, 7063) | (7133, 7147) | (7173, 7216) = 0.07 mag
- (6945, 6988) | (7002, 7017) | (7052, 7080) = -0.02 mag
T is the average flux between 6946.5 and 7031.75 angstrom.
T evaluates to 7.16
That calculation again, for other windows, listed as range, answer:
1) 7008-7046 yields 7.26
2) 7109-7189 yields 6.29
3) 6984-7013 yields 7.1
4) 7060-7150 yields 6.4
